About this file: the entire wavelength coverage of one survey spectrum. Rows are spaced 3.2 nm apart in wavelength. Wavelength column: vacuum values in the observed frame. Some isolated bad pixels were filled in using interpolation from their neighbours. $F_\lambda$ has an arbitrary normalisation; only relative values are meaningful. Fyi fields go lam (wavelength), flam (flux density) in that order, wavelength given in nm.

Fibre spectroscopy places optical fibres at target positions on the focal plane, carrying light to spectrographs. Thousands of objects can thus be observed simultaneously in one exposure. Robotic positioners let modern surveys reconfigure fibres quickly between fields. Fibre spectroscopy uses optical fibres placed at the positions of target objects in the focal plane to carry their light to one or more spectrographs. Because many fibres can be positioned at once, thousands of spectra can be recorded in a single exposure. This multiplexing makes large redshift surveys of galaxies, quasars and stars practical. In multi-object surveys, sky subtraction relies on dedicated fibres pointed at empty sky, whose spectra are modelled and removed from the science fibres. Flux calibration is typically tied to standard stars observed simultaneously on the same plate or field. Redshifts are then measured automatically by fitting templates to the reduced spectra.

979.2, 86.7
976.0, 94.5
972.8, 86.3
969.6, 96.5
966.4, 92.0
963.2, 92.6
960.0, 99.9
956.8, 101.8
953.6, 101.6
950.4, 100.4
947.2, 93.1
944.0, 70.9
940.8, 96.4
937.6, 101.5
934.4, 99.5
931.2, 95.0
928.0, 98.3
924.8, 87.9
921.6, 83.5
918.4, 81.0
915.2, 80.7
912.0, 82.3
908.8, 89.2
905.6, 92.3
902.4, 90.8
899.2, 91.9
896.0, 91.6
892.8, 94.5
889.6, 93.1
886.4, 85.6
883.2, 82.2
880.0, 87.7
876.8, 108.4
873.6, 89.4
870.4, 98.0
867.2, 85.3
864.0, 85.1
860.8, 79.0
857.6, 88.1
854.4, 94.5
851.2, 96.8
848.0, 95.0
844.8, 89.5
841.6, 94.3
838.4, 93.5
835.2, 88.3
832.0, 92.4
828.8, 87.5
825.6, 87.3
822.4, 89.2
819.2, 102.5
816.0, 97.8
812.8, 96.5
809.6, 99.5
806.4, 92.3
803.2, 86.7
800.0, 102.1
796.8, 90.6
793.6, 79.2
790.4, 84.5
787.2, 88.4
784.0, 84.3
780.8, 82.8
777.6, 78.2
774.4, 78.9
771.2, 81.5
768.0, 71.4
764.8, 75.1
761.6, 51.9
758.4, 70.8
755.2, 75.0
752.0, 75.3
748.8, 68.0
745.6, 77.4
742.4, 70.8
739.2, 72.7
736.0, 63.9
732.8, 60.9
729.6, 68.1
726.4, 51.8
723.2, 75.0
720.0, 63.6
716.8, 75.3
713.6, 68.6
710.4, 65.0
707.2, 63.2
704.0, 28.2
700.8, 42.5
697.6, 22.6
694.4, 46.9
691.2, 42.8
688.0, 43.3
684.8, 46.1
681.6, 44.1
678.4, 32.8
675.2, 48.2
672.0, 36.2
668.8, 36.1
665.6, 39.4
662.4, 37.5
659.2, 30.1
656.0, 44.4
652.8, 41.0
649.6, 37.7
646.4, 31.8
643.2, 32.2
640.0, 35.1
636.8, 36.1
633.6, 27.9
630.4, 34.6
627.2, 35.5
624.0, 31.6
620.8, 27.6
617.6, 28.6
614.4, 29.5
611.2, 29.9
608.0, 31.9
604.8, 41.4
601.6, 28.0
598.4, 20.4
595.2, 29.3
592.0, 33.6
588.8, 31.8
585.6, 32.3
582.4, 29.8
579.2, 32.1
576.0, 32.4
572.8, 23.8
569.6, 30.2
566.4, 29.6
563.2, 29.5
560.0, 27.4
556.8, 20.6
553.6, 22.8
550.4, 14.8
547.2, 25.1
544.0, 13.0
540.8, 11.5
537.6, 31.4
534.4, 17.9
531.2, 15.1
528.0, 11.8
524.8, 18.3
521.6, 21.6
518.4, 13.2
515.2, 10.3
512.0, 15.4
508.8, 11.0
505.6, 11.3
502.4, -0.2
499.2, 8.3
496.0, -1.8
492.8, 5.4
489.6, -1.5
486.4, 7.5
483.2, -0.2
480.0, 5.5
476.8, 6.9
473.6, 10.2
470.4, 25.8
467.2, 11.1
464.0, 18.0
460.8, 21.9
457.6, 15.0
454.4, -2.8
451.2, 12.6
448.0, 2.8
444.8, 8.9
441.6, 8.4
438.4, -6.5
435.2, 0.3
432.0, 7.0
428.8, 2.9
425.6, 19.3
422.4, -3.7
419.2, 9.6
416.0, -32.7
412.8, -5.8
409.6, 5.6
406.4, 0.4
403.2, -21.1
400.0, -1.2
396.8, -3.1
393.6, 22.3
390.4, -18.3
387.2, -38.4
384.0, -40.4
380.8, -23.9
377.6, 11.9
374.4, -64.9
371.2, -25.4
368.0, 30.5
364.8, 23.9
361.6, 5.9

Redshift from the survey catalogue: 0.77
